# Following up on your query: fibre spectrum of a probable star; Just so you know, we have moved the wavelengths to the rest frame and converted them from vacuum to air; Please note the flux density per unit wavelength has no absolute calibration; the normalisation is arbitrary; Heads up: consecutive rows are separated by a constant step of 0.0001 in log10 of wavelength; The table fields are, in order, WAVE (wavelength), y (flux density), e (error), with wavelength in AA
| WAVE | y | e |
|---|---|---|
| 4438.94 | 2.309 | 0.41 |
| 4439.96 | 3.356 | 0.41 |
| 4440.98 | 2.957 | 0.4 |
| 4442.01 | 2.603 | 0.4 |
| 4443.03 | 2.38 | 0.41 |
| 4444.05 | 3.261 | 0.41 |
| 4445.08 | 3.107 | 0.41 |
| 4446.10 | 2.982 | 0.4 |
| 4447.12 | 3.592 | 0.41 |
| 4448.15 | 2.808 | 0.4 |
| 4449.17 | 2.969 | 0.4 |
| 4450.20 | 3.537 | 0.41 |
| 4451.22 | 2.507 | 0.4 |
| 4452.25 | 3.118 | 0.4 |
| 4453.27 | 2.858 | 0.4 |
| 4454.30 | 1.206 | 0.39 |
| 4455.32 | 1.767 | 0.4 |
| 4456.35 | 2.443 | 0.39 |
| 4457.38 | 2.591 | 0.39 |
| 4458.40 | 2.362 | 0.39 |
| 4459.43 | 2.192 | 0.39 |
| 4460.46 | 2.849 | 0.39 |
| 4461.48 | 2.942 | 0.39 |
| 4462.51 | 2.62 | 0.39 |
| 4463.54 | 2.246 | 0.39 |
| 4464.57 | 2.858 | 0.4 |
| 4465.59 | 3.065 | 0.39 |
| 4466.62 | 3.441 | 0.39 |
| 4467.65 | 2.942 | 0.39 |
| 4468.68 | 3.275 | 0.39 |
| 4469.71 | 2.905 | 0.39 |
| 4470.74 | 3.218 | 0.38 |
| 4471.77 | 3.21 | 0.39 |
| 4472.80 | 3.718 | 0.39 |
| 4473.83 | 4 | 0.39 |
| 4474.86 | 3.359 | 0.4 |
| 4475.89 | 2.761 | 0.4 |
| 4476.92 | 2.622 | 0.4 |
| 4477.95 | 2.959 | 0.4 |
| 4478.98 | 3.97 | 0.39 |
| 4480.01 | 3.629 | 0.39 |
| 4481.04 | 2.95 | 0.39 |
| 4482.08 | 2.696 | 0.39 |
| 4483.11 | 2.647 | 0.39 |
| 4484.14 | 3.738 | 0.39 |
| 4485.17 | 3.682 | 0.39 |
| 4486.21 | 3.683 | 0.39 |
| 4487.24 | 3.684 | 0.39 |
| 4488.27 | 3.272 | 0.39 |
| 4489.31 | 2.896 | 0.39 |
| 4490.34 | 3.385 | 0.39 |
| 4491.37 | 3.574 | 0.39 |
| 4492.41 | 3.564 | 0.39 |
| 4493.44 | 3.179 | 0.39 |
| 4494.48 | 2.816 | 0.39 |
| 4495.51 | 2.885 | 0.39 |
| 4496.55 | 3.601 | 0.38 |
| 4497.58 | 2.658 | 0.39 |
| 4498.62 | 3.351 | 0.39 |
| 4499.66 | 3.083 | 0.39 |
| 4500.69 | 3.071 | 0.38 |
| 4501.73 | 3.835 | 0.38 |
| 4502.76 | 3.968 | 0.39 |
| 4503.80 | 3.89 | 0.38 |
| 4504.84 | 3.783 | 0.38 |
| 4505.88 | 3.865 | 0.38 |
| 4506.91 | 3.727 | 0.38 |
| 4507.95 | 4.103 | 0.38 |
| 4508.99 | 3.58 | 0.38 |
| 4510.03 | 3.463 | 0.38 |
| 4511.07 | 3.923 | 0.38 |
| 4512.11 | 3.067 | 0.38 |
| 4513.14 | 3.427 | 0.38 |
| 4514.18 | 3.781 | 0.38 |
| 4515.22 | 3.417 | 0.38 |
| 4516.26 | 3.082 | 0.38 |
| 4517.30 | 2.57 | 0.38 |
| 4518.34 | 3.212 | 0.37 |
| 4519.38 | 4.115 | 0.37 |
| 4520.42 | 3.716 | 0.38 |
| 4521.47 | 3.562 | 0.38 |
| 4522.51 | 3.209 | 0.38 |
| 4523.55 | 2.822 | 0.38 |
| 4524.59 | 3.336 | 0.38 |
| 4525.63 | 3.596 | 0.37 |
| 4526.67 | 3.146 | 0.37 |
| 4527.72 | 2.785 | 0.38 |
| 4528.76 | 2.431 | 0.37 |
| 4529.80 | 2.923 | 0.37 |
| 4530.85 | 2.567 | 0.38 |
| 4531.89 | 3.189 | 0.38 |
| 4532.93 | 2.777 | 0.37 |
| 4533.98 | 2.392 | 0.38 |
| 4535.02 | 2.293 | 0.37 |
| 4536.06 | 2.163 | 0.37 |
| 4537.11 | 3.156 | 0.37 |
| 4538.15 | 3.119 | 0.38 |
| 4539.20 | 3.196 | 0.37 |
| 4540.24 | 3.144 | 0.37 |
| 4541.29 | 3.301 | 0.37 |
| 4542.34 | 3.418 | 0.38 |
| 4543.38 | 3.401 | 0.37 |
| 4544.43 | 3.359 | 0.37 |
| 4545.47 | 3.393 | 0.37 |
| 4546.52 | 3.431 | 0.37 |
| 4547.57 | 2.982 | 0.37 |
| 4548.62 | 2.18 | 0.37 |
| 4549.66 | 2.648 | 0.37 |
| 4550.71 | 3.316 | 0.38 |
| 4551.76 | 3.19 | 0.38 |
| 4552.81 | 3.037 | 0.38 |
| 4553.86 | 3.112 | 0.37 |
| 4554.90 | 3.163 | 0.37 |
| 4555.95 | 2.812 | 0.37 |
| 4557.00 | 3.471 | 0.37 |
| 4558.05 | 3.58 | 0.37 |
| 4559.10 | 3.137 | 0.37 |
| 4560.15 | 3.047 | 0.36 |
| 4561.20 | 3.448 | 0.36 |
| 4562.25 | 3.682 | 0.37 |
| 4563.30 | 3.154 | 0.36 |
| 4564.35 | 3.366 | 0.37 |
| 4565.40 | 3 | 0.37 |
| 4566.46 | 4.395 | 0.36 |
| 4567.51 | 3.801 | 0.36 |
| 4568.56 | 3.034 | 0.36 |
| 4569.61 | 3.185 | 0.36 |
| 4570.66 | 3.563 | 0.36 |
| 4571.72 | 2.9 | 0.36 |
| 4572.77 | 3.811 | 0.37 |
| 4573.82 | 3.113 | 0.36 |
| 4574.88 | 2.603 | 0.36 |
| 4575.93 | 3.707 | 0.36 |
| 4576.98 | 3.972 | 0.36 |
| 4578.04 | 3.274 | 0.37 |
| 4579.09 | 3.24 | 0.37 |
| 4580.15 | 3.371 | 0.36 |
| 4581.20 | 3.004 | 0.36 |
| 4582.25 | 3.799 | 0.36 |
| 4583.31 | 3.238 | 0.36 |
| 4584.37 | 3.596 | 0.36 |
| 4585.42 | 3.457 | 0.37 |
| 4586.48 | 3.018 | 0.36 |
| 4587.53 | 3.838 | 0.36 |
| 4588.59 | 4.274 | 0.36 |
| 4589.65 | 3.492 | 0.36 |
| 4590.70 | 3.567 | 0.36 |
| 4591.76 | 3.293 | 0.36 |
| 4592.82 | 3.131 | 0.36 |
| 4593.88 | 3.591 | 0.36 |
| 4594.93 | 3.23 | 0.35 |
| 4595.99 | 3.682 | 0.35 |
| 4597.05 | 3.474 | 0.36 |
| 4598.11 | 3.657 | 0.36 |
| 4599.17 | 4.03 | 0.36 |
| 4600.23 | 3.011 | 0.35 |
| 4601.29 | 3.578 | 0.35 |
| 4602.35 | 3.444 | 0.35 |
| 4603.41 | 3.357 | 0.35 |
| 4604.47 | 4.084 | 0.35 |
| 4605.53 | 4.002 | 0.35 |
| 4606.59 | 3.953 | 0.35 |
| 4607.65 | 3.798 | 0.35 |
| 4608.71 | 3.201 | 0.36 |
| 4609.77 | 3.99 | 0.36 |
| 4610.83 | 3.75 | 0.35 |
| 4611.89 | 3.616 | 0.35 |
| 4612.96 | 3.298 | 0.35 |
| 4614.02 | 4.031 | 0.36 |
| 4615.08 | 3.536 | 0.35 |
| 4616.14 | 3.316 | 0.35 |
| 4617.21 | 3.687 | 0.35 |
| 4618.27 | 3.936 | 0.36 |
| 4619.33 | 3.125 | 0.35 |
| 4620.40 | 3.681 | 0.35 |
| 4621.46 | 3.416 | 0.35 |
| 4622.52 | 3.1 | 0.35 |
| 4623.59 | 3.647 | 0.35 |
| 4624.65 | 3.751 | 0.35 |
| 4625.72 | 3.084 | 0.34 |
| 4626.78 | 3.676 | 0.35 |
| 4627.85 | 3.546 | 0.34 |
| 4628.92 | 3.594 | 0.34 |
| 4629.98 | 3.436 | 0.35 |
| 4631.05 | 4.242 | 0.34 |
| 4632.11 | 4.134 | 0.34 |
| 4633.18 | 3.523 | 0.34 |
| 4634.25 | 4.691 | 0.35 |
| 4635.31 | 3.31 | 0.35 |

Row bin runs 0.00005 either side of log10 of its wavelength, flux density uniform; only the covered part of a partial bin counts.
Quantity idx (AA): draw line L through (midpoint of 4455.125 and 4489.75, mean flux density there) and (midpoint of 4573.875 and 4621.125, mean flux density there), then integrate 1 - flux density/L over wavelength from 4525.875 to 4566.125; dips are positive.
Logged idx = 3.3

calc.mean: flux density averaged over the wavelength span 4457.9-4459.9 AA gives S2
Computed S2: 2.27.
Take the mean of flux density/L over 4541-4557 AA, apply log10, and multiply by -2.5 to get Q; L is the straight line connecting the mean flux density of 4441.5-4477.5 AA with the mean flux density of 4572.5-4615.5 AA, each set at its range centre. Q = 0.06 mag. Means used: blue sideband 2.87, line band 3.13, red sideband 3.54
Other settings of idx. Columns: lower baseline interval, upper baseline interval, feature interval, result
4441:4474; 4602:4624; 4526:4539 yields 1.8 AA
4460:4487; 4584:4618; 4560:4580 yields 0.6 AA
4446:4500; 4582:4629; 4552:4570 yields 0.4 AA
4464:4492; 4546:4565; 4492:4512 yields -1.6 AA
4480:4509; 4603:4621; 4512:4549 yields 4.0 AA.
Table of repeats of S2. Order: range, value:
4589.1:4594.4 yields 3.41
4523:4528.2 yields 3.14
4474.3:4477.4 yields 2.93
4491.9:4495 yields 3.19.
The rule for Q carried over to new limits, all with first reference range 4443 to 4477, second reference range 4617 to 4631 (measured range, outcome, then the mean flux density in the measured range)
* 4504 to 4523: -0.15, 3.54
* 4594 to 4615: -0.06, 3.64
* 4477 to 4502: -0.09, 3.27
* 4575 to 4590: -0.04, 3.5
